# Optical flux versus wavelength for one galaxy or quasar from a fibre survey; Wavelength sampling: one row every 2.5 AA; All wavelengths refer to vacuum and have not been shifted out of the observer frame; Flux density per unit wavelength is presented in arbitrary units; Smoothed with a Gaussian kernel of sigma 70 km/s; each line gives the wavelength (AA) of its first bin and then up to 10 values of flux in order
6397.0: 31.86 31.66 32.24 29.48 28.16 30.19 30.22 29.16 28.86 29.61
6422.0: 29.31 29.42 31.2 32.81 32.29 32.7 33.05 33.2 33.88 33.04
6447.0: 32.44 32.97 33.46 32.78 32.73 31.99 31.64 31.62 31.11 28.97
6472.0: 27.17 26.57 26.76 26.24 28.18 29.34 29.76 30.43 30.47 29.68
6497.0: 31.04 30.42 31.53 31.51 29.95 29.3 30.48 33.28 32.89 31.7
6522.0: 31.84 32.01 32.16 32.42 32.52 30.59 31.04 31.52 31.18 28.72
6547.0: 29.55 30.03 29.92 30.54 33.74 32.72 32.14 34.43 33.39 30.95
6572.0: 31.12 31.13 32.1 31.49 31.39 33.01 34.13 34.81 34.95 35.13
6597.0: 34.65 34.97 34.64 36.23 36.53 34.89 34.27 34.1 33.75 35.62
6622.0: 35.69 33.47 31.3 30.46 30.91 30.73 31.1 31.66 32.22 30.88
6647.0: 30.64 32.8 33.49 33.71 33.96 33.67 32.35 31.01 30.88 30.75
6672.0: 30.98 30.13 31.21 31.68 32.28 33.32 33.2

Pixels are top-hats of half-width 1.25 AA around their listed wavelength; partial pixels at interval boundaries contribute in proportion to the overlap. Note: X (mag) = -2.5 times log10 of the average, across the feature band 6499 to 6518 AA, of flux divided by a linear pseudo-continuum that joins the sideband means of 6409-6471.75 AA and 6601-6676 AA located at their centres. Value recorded 0.03 mag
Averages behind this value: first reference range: 31.5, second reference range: 32.7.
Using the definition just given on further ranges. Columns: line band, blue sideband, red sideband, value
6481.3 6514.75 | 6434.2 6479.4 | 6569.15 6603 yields 0.05 mag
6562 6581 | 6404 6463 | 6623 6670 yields -0.01 mag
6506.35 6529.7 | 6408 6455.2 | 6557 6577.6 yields 0.02 mag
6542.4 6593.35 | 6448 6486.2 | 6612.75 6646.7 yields -0.02 mag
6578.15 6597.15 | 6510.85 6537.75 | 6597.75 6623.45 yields 0.02 mag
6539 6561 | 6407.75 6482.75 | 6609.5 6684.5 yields 0.02 mag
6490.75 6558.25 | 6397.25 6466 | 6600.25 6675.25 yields 0.03 mag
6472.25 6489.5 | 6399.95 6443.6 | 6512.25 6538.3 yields 0.13 mag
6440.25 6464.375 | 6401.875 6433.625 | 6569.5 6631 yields -0.06 mag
